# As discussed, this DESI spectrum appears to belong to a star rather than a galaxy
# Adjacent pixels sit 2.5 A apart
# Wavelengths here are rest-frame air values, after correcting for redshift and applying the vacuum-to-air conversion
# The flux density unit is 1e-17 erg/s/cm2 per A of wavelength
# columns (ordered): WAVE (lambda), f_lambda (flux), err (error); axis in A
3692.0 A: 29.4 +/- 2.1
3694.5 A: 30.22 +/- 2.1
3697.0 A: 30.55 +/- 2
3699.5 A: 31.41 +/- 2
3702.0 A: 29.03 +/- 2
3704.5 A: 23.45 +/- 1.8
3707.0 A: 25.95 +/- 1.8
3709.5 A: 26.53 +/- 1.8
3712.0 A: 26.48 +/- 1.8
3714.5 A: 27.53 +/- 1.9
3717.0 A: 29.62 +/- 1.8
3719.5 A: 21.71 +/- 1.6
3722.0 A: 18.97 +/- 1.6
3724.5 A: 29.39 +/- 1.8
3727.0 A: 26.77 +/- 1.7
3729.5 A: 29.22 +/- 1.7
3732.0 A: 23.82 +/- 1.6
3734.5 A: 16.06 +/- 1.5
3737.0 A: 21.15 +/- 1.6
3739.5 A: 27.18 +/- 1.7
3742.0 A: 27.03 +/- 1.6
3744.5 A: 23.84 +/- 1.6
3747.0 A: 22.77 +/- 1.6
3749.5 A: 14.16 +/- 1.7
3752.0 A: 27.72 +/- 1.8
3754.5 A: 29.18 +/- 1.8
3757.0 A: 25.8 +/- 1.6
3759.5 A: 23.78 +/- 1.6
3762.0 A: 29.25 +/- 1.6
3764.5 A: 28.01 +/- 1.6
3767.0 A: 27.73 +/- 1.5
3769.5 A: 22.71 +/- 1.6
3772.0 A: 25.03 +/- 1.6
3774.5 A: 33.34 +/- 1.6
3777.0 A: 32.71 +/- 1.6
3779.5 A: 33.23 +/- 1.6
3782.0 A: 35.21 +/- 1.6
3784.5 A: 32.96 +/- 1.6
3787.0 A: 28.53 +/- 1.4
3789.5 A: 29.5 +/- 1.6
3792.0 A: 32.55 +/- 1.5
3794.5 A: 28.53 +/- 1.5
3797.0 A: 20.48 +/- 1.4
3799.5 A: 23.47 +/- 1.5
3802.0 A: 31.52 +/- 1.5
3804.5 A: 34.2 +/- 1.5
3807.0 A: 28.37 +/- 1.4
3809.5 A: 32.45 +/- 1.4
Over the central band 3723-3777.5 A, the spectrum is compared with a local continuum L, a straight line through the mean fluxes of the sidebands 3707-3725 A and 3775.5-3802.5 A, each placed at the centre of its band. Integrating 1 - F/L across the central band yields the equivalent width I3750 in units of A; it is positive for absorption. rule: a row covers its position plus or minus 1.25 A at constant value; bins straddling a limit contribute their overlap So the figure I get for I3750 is 3.9 A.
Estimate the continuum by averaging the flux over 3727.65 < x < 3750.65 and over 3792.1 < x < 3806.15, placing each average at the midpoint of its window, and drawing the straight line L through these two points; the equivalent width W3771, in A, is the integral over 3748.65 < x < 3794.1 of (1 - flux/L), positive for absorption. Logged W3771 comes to -4.9 A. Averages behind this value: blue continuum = 22.9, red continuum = 28.1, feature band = 28.5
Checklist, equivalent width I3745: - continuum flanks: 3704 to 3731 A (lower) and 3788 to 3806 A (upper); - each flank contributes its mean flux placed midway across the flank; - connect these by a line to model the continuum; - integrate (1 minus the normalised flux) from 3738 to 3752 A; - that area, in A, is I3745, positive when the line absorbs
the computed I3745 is 1.8 A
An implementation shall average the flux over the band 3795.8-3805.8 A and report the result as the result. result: 27.5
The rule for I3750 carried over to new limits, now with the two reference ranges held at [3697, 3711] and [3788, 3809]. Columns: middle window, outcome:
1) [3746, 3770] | 2.6 A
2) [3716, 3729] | 1.1 A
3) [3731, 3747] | 2.8 A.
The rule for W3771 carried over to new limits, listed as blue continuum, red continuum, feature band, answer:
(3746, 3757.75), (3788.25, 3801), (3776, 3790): -3.2 A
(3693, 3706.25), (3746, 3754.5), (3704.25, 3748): 1.1 A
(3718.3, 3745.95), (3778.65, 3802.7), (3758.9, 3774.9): 0.2 A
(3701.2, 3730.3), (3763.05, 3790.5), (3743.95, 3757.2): 2.1 A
